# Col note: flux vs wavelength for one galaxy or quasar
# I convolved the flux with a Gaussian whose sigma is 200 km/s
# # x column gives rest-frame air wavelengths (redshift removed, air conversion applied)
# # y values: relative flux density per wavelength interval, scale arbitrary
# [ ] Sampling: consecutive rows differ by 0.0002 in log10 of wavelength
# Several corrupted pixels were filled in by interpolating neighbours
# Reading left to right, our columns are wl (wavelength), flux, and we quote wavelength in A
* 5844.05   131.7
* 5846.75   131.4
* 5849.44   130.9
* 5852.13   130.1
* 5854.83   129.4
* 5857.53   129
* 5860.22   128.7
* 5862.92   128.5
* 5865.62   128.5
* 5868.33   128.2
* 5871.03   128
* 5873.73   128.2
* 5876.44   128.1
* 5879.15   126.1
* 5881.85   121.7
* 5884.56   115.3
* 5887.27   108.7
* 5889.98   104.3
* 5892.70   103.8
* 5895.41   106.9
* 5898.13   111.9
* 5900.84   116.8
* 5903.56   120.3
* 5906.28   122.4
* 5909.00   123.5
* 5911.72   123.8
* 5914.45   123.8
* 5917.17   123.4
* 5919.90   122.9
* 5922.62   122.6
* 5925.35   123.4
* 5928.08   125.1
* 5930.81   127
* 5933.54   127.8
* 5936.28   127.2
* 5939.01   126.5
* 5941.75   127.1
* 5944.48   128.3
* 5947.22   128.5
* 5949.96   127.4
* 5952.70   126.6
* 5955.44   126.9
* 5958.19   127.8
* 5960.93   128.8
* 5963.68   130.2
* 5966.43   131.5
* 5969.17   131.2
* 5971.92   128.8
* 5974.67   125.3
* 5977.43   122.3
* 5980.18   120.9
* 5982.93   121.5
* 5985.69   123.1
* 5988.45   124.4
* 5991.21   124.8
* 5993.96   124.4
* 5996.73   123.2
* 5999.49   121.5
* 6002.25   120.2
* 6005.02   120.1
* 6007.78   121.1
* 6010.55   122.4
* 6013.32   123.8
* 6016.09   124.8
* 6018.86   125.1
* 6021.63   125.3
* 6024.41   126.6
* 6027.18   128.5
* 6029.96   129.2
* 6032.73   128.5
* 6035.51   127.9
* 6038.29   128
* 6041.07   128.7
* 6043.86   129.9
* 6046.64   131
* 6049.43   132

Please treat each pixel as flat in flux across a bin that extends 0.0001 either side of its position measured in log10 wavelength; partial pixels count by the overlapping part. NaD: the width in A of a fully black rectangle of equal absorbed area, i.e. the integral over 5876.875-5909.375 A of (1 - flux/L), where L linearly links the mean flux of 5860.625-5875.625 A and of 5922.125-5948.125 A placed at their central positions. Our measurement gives 3.1 A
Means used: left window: 128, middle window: 115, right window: 126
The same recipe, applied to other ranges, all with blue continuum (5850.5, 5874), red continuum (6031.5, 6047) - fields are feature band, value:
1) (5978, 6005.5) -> 1.4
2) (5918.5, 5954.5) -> 0.7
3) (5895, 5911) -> 1.4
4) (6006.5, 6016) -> 0.4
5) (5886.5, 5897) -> 1.9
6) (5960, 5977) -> 0.0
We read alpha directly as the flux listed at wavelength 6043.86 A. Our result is 129.9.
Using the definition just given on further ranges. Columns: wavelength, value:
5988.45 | 124.4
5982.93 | 121.5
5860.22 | 128.7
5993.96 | 124.4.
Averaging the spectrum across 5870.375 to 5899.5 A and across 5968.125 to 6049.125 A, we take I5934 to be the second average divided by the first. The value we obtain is 1.1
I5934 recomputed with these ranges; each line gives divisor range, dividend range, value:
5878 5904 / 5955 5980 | 1.13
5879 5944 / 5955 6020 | 1.04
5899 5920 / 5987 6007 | 1.01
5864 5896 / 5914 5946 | 1.05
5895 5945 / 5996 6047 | 1.02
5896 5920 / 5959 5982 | 1.06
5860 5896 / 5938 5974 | 1.07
